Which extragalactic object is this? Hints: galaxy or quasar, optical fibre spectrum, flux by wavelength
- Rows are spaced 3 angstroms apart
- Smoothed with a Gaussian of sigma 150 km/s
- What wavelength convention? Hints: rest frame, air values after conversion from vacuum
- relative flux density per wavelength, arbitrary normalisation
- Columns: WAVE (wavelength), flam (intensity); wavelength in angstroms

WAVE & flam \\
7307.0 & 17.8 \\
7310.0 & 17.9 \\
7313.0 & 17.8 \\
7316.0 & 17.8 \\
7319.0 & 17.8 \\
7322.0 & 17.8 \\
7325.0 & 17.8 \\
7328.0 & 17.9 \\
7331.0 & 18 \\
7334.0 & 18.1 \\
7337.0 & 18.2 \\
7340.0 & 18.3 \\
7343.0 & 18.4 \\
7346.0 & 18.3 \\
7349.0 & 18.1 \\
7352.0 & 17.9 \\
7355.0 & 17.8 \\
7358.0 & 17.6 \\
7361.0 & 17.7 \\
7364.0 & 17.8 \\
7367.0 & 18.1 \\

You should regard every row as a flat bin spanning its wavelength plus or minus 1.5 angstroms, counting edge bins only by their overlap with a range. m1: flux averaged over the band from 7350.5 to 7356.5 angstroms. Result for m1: 17.8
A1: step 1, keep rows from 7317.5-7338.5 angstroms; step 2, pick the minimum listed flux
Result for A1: 17.8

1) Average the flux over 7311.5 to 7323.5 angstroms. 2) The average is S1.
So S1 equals 17.8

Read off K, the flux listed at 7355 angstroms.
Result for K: 17.8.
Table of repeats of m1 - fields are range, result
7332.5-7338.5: 18.2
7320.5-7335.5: 17.9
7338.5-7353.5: 18.2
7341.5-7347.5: 18.3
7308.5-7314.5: 17.8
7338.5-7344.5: 18.3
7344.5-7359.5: 17.9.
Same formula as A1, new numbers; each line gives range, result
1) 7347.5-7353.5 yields 17.9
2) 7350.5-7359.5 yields 17.6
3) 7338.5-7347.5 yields 18.3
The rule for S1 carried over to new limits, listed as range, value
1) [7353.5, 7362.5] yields 17.7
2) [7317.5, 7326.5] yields 17.8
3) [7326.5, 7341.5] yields 18.1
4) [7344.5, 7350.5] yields 18.2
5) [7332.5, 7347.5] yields 18.3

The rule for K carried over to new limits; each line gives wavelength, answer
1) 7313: 17.8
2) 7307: 17.8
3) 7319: 17.8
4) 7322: 17.8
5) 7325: 17.8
